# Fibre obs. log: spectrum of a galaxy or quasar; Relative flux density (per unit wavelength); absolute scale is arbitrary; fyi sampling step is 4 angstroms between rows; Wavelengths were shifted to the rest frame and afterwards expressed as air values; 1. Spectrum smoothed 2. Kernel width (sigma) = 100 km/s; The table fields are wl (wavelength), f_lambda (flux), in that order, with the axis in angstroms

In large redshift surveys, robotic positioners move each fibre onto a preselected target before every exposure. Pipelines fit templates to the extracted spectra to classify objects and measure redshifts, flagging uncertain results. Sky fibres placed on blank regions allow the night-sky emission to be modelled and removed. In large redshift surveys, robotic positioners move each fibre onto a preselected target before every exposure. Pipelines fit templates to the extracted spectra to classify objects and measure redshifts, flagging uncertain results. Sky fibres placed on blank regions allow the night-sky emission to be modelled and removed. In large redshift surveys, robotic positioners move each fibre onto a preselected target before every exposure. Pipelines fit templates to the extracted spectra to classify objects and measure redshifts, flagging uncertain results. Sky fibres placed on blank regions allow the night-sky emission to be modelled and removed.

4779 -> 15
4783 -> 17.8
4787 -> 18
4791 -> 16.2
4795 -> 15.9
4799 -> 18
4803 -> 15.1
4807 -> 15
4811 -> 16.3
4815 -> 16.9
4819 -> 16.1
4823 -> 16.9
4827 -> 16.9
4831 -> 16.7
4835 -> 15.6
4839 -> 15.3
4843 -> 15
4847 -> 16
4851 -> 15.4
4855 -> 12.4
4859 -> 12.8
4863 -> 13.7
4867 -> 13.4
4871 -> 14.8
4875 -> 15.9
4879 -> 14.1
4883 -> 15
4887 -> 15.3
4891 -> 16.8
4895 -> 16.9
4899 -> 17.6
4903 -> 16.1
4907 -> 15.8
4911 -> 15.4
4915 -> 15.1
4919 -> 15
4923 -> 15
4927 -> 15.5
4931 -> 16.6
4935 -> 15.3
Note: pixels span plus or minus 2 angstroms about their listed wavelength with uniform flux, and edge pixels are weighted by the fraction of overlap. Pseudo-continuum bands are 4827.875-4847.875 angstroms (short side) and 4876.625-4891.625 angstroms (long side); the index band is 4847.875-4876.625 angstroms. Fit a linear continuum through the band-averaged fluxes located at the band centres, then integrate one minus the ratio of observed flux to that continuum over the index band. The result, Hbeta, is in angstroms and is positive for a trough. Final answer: 2.5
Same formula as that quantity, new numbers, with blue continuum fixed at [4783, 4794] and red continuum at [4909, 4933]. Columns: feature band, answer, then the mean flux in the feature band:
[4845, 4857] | 1.27 angstroms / 14.6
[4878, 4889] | 0.72 angstroms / 14.9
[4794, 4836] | 1.11 angstroms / 16.3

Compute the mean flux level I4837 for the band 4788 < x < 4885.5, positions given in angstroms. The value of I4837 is 15.4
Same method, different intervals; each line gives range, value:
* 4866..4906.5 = 15.7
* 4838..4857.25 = 14.8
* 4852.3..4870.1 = 13.3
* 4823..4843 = 16.1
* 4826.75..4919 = 15.3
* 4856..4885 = 14.2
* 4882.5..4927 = 15.8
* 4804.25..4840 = 16.2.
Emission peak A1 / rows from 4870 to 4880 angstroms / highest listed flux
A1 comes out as 15.9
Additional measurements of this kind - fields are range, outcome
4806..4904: 17.6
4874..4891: 16.8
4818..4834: 16.9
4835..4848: 16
